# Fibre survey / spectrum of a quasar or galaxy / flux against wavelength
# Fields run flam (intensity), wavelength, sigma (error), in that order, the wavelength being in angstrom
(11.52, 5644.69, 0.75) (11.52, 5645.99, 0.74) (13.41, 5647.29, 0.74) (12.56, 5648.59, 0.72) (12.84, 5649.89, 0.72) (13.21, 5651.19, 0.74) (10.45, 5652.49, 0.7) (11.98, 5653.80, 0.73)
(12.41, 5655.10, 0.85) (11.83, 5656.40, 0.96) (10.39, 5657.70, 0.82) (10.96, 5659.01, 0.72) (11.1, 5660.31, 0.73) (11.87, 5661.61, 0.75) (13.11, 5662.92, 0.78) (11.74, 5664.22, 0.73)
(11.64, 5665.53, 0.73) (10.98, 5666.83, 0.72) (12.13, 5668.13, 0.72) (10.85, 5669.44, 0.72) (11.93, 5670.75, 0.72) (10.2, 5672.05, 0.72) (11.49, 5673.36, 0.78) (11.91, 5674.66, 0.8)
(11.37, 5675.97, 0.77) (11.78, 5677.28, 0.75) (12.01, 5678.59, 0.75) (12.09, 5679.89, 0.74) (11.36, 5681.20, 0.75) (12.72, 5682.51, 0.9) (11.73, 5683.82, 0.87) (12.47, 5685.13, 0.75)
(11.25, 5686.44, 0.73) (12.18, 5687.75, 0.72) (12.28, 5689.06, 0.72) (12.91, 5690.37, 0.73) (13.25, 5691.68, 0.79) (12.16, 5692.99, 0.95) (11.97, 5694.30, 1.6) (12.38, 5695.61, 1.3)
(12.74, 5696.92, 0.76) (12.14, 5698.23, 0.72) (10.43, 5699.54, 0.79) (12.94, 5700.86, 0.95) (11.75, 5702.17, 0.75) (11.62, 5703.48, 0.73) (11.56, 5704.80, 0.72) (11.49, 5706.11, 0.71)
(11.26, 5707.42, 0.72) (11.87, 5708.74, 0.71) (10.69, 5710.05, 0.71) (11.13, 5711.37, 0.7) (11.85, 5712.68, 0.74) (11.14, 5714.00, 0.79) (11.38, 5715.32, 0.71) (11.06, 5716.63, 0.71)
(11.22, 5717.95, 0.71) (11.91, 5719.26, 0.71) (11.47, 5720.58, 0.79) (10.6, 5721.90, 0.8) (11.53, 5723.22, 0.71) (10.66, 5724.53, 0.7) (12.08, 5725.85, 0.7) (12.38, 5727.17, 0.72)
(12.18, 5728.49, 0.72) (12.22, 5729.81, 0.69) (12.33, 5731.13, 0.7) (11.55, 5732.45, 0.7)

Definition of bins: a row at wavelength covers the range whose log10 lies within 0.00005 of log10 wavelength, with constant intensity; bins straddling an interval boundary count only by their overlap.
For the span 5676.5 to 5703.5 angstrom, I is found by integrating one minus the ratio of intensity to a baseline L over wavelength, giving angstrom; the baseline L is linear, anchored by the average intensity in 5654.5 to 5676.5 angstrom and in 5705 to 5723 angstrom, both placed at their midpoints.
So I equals -1.6 angstrom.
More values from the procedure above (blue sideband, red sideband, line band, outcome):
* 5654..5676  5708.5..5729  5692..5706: -0.6 angstrom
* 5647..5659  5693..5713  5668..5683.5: 0.3 angstrom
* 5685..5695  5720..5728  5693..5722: 0.7 angstrom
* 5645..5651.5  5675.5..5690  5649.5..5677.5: 1.6 angstrom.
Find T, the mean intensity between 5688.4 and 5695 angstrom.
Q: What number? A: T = 12.5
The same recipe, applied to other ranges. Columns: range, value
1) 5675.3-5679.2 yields 11.7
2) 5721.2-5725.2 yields 10.9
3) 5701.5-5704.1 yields 11.7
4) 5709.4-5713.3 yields 11.2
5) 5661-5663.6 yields 12.5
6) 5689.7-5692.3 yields 13.1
